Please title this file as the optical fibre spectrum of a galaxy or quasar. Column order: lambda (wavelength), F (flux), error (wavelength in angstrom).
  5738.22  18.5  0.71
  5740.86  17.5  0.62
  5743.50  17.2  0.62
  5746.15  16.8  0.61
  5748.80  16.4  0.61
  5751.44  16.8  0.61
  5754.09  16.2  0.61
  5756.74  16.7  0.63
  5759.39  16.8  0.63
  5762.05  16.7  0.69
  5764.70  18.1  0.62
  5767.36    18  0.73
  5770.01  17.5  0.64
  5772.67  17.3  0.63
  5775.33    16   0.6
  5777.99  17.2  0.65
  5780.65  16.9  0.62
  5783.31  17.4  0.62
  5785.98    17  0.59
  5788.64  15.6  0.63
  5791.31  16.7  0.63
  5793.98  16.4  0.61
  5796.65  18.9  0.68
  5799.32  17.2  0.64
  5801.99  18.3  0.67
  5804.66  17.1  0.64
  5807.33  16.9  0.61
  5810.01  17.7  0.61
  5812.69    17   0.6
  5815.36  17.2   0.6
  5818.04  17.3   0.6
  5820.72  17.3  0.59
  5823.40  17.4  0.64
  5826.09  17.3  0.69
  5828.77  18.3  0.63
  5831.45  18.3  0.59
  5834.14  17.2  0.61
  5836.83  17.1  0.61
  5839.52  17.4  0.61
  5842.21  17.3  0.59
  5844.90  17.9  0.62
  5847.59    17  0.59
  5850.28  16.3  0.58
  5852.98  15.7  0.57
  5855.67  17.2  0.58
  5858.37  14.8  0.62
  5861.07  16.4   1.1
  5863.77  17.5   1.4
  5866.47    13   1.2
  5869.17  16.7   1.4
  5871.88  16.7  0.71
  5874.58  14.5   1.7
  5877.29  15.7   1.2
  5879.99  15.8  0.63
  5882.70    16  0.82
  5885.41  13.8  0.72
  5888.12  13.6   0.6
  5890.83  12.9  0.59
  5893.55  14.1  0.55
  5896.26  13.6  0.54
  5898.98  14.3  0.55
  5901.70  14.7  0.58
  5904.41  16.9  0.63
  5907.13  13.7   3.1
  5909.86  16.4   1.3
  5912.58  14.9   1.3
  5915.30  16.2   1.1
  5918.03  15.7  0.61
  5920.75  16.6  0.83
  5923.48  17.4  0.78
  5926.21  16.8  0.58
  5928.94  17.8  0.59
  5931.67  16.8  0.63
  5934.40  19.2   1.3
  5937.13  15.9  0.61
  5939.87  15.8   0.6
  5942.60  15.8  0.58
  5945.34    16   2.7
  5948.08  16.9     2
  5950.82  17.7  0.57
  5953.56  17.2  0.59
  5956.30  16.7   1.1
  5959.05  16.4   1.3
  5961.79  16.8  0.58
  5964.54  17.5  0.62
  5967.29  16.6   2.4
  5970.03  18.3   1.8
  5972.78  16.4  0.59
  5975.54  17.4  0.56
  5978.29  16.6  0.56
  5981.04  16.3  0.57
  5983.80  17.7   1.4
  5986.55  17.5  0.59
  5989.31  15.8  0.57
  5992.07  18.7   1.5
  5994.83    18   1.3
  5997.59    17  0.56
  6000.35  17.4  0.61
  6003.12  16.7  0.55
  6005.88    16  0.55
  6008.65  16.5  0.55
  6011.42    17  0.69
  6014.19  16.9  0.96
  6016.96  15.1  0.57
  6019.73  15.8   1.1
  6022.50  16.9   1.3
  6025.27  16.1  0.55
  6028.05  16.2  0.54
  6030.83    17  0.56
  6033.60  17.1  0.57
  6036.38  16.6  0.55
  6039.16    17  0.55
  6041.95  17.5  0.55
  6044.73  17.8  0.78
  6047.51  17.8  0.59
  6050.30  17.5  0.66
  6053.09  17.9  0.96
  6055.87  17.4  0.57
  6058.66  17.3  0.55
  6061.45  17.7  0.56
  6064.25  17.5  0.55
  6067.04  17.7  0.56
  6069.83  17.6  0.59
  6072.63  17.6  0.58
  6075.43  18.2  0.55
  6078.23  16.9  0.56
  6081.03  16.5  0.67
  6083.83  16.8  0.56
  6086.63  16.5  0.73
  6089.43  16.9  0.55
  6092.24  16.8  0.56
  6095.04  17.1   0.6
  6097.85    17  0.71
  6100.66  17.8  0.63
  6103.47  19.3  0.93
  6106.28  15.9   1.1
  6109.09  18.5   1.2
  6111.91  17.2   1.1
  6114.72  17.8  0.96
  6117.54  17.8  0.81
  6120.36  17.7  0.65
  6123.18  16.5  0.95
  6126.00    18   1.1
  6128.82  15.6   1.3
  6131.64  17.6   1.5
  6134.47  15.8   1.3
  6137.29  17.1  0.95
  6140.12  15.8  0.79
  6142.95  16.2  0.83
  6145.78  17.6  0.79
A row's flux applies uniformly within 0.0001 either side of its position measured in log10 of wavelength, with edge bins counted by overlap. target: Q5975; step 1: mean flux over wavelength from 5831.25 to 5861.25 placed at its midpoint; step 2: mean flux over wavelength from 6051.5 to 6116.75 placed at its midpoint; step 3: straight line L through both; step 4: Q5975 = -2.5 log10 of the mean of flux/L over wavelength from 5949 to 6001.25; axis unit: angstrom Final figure -0.001 mag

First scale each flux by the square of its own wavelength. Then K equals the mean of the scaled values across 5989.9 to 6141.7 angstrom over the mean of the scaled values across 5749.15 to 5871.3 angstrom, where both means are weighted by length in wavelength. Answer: 1.10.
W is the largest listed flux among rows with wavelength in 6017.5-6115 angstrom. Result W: 19.3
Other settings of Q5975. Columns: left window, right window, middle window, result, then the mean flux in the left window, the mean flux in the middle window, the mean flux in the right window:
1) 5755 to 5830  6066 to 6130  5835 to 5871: 0.05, 17.2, 16.5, 17.3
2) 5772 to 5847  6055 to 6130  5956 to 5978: 0.02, 17.3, 17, 17.3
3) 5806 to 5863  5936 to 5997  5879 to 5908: 0.17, 17.1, 14.5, 16.9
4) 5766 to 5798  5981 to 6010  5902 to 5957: 0.04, 17.1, 16.5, 17.1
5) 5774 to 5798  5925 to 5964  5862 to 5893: 0.12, 16.9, 15.1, 16.9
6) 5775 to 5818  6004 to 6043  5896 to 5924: 0.09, 17.1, 15.5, 16.5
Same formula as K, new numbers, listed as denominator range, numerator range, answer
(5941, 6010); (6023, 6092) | 1.04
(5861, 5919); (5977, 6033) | 1.15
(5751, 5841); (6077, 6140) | 1.10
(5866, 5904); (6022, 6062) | 1.23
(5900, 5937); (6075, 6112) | 1.12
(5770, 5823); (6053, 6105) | 1.12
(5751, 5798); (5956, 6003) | 1.08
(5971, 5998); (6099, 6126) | 1.07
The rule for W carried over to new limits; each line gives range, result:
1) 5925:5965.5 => 19.2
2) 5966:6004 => 18.7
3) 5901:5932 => 17.8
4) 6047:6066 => 17.9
